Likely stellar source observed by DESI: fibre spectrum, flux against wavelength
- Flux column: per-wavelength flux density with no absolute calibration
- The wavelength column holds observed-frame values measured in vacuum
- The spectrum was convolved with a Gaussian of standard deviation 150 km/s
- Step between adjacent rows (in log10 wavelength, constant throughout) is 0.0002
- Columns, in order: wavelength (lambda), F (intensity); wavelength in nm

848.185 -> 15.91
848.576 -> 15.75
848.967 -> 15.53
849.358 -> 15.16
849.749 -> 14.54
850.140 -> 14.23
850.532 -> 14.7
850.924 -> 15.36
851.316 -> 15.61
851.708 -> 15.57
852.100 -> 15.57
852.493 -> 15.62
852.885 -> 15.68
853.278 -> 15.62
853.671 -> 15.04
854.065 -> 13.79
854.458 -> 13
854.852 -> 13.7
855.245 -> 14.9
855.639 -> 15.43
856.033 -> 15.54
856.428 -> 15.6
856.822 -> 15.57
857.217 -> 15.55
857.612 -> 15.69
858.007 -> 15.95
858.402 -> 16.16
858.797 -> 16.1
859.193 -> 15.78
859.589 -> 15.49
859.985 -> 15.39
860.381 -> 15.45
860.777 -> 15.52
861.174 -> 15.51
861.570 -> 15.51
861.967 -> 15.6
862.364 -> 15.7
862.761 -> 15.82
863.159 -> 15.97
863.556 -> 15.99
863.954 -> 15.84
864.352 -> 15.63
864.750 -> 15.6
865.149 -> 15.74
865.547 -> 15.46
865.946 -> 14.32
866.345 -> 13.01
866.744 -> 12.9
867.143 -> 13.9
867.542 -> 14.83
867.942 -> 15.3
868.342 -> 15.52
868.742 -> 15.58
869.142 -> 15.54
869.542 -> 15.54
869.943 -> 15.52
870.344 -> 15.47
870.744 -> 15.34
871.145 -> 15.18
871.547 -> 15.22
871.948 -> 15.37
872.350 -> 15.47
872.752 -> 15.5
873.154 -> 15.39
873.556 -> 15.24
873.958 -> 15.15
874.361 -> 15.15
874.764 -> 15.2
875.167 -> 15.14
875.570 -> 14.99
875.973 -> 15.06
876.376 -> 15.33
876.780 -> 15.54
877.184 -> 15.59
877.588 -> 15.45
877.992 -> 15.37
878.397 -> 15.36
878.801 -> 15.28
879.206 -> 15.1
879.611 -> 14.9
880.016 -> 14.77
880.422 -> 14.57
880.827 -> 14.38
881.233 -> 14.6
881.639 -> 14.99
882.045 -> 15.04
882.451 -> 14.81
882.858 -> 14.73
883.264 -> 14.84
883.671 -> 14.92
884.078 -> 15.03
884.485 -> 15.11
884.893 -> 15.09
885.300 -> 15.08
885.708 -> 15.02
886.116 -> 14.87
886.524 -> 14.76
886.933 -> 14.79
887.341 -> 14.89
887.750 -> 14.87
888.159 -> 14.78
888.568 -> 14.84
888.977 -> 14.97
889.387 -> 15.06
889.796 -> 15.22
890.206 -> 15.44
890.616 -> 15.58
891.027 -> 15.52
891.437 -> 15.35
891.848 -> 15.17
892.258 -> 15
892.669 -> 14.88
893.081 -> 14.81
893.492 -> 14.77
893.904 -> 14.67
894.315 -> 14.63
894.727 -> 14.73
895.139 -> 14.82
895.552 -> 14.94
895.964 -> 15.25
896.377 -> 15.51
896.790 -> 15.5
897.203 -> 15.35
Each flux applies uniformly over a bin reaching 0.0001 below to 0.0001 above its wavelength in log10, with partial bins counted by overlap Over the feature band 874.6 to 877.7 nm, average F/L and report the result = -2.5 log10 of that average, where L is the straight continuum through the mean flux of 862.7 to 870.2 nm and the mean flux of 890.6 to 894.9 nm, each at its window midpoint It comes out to -0.01 mag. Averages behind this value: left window 15.1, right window 15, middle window 15.3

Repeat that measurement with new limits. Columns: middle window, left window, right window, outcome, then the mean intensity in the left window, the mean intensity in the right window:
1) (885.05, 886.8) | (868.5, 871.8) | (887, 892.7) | 0.018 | 15.4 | 15.1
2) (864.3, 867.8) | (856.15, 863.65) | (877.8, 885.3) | 0.066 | 15.7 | 14.9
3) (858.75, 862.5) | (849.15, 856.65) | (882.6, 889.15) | -0.044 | 15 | 14.9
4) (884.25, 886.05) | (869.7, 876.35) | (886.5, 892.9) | 0.005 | 15.3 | 15.1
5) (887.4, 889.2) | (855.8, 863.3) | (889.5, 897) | 0.023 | 15.7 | 15.1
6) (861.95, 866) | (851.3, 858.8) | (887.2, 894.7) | -0.032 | 15.3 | 15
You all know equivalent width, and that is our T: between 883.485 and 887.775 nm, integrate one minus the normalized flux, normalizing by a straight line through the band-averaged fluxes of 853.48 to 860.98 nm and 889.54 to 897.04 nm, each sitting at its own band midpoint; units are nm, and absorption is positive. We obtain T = 0.05 nm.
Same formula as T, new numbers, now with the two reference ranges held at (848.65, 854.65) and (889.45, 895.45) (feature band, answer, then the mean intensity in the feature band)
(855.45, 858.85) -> -0.158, 15.7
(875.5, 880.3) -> -0.061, 15.2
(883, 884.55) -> 0.008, 15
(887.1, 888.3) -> 0.015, 14.9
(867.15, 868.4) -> 0.004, 15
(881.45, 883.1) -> 0.016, 14.9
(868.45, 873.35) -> -0.130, 15.4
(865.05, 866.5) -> 0.041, 14.6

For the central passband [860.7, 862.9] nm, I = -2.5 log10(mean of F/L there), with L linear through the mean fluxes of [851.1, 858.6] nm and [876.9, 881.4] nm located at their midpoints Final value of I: -0.03 mag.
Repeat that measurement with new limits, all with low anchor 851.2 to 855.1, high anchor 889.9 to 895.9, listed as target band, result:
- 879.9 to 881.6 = 0.03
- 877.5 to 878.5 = -0.03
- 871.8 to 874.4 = -0.03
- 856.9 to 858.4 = -0.06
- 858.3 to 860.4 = -0.06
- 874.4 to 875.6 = -0.01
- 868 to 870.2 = -0.04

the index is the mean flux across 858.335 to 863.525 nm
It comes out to 15.7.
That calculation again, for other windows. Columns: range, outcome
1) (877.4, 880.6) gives 15.1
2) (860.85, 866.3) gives 15.5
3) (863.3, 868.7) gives 15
